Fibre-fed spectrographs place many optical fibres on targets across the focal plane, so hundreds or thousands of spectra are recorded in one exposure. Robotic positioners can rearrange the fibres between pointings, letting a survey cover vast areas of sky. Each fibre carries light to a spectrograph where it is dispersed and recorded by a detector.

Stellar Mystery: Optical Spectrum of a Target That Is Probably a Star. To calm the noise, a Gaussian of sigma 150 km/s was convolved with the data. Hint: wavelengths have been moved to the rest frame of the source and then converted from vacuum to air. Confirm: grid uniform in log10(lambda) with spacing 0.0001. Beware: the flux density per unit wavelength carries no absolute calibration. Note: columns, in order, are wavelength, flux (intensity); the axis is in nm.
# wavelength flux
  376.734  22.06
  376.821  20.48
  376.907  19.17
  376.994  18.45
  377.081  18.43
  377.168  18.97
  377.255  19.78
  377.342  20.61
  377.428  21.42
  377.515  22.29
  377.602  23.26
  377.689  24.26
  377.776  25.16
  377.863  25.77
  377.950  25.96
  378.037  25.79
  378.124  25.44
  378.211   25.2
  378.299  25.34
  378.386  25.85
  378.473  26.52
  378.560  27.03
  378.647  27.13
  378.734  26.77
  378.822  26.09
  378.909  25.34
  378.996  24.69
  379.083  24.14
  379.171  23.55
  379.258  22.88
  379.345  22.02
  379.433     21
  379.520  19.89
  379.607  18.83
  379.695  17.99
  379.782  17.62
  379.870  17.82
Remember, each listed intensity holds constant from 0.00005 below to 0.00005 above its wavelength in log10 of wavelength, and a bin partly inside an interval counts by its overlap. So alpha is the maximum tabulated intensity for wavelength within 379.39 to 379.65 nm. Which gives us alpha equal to 21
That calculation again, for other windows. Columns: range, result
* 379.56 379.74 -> 18.83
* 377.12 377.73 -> 24.26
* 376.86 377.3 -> 19.78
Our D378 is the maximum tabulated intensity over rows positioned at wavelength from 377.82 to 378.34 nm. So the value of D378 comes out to 25.96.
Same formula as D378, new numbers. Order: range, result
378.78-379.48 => 26.09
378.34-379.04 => 27.13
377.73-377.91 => 25.77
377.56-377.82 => 25.16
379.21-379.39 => 22.88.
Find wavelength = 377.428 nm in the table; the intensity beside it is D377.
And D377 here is 21.42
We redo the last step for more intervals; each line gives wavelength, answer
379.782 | 17.62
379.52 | 19.89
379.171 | 23.55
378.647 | 27.13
